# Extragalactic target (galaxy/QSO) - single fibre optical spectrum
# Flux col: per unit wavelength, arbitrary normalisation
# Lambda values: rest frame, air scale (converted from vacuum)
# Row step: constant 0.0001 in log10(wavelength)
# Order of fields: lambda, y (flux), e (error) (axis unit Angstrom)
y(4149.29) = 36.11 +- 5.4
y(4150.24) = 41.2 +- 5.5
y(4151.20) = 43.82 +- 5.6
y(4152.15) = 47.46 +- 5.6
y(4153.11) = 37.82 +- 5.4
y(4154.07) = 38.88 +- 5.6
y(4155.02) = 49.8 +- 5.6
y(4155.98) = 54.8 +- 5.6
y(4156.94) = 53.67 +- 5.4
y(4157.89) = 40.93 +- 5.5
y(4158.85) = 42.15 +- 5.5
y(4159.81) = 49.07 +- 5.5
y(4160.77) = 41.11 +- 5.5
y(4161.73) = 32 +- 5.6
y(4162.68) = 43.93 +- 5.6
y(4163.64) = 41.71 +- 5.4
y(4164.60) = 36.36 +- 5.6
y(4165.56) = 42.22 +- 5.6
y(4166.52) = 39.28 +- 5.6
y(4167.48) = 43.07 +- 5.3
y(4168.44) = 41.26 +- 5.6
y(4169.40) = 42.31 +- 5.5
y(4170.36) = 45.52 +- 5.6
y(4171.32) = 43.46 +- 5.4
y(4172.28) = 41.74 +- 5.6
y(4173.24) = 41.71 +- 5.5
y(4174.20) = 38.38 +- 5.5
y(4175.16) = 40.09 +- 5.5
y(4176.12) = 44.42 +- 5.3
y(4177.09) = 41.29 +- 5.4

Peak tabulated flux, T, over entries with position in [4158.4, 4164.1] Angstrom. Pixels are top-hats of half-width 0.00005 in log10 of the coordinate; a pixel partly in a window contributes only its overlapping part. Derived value 49.07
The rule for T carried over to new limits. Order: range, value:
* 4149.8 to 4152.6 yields 47.46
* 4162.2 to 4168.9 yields 43.93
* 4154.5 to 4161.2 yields 54.8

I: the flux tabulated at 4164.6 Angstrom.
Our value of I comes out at 36.36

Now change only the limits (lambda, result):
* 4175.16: 40.09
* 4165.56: 42.22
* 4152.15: 47.46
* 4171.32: 43.46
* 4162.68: 43.93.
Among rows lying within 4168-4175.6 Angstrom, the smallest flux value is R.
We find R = 38.38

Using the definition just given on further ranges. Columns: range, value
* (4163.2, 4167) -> 36.36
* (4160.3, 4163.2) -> 32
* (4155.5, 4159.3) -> 40.93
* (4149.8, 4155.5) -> 37.82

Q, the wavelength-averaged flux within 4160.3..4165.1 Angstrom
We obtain 39.1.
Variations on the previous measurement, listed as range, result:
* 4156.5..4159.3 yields 45.6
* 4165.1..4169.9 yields 41.6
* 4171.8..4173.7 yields 41.7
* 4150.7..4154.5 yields 42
